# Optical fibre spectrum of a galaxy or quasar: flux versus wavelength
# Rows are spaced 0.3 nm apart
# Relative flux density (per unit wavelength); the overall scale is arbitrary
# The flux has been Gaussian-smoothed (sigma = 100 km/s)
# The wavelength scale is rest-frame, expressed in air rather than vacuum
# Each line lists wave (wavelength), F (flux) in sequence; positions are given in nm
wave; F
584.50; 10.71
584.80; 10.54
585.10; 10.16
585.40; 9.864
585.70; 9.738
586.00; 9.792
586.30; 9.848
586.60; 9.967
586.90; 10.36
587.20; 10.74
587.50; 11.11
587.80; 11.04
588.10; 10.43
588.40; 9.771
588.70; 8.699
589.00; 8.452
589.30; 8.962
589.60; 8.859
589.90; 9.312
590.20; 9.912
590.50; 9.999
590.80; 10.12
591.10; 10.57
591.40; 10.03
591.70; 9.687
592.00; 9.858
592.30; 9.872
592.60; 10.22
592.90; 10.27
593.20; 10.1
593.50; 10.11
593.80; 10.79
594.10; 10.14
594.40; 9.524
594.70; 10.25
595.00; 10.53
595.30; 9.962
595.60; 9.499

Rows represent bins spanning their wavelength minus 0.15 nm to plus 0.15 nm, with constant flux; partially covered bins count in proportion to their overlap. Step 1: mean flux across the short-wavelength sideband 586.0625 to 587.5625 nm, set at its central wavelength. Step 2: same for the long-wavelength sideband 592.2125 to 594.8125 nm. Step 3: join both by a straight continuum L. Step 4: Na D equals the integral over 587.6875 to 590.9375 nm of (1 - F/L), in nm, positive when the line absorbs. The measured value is 0.22 nm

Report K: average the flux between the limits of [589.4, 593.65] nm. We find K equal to 9.91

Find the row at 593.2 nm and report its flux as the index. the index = 10.1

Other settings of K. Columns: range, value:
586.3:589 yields 10.1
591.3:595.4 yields 10.1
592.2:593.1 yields 10.1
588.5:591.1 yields 9.37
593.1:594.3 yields 10.3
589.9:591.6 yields 10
